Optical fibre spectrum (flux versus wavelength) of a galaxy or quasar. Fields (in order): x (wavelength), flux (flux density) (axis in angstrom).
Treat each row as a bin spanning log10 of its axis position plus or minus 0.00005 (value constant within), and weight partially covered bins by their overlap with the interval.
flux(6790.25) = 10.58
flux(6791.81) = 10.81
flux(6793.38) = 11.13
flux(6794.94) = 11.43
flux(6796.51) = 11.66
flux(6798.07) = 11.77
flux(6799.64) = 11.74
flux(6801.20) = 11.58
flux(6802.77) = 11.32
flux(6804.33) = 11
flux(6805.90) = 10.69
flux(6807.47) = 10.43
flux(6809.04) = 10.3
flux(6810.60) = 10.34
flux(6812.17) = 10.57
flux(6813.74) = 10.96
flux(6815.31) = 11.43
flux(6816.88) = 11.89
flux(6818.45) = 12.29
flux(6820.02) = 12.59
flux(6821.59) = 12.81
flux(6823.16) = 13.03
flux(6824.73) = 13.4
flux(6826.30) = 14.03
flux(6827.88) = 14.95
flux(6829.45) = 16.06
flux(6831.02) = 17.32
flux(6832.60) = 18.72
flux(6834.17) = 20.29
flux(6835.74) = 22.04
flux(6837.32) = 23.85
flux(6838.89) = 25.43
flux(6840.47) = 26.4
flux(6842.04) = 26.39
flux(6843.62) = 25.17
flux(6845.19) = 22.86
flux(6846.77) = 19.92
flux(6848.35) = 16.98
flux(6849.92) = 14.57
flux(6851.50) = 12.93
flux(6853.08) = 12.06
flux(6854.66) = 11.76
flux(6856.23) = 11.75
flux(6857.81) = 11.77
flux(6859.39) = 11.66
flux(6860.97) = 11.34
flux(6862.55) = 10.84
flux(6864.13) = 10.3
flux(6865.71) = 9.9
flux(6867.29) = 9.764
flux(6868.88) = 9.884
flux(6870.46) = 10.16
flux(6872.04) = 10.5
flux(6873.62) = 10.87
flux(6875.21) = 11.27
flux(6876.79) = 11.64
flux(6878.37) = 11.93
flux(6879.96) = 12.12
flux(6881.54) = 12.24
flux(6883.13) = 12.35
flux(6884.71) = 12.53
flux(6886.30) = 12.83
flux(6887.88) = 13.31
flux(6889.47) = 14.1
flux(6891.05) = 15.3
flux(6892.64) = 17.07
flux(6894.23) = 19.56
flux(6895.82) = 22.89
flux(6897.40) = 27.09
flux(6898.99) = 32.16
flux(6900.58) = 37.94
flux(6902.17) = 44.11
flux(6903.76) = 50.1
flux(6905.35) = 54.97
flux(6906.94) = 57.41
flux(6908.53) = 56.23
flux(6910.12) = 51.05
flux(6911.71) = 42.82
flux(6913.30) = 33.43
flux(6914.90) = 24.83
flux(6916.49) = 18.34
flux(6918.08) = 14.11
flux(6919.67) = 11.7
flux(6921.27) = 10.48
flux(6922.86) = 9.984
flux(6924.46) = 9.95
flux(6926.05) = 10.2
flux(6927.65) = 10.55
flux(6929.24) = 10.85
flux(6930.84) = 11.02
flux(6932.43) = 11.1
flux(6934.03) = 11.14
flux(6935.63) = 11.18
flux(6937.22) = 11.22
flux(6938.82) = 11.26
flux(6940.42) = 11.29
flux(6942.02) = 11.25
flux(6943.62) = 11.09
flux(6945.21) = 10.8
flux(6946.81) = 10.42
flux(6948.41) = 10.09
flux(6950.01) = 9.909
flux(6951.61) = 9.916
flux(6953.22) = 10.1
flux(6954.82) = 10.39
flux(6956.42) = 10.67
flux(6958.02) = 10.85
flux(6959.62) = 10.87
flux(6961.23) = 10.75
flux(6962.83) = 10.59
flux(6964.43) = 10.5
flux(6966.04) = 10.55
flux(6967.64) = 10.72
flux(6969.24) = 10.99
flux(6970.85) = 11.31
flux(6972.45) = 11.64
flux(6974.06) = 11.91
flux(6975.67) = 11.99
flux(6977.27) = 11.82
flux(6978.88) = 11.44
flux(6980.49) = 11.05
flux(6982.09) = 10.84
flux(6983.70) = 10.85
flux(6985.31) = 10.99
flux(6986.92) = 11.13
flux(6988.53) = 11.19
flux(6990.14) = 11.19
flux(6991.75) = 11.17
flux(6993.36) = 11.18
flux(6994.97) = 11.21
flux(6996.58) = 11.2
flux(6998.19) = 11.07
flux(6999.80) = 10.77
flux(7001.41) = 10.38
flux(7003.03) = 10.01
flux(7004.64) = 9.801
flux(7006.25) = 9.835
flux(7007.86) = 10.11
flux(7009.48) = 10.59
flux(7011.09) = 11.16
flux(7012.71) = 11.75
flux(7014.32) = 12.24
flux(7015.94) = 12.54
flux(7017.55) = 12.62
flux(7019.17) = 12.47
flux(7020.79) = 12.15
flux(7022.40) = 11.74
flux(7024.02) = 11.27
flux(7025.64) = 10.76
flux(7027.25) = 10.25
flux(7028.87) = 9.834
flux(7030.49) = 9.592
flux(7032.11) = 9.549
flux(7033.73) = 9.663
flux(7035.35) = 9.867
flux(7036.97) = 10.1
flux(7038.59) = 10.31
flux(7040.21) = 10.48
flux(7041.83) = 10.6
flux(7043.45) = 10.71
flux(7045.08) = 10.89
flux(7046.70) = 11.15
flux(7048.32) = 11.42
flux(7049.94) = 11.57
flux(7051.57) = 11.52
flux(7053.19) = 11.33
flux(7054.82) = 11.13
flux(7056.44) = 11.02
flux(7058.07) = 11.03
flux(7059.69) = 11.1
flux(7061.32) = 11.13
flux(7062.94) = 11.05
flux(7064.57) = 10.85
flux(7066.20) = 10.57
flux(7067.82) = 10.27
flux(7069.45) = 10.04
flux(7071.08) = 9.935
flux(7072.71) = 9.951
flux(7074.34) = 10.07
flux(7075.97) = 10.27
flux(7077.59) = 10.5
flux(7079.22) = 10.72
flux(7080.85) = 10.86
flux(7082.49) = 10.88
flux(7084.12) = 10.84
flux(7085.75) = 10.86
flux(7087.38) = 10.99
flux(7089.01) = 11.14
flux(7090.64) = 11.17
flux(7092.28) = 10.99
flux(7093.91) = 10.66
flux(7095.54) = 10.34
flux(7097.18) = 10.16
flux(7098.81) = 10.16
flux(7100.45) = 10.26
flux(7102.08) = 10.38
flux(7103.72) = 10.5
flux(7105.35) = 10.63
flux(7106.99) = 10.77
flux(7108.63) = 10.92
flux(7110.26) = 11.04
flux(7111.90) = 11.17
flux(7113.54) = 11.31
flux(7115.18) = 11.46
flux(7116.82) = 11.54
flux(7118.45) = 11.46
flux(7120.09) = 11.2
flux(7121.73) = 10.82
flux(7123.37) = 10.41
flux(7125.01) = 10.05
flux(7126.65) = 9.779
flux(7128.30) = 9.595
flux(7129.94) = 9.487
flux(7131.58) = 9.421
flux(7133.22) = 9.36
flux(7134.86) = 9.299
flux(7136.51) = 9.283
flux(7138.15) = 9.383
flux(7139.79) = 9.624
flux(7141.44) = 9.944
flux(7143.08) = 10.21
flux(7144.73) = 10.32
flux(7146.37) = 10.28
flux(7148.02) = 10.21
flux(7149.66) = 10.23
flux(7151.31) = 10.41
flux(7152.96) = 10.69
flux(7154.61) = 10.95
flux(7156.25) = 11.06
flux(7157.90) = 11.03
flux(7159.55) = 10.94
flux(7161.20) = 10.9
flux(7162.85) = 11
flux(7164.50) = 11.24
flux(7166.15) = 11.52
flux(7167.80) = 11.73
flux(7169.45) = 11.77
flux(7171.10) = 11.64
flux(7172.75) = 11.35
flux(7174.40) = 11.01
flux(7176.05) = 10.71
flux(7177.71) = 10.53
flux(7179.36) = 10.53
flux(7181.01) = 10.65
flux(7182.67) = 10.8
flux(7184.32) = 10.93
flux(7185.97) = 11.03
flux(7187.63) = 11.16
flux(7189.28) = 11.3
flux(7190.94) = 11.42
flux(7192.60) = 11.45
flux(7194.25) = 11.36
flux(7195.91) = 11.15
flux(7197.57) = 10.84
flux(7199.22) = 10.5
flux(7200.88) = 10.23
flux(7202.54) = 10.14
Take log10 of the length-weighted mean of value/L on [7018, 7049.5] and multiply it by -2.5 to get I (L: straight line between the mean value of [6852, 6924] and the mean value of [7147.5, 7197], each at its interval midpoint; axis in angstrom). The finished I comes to 0.41 mag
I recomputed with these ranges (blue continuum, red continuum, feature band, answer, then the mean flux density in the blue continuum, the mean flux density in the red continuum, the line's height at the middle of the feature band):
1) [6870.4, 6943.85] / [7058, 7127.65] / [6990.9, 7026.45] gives 0.32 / 20.4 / 10.7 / 15.1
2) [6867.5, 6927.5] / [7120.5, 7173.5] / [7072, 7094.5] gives 0.25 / 22.4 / 10.4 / 13.5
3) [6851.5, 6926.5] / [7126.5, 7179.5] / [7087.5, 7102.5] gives 0.19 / 20.2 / 10.5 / 12.6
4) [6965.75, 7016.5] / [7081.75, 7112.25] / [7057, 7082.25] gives 0.03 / 11.1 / 10.7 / 10.8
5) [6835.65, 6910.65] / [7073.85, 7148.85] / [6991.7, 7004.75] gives 0.38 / 20.7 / 10.5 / 15.3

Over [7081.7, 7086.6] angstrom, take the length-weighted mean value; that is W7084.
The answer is 10.9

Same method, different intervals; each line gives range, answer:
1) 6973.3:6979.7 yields 11.8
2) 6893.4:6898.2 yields 23.2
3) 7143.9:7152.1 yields 10.3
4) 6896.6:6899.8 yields 29.7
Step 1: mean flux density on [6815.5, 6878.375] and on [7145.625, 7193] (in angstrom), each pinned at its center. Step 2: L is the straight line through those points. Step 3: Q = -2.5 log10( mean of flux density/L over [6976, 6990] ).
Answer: 0.19 mag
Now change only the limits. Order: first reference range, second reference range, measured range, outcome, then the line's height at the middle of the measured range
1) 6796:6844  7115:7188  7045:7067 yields 0.07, 11.9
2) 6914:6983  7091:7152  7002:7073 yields 0.01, 10.9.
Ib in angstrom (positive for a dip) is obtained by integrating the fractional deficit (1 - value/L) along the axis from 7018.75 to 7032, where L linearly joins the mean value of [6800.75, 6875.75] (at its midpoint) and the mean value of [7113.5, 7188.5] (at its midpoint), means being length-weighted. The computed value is 1.3 angstrom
